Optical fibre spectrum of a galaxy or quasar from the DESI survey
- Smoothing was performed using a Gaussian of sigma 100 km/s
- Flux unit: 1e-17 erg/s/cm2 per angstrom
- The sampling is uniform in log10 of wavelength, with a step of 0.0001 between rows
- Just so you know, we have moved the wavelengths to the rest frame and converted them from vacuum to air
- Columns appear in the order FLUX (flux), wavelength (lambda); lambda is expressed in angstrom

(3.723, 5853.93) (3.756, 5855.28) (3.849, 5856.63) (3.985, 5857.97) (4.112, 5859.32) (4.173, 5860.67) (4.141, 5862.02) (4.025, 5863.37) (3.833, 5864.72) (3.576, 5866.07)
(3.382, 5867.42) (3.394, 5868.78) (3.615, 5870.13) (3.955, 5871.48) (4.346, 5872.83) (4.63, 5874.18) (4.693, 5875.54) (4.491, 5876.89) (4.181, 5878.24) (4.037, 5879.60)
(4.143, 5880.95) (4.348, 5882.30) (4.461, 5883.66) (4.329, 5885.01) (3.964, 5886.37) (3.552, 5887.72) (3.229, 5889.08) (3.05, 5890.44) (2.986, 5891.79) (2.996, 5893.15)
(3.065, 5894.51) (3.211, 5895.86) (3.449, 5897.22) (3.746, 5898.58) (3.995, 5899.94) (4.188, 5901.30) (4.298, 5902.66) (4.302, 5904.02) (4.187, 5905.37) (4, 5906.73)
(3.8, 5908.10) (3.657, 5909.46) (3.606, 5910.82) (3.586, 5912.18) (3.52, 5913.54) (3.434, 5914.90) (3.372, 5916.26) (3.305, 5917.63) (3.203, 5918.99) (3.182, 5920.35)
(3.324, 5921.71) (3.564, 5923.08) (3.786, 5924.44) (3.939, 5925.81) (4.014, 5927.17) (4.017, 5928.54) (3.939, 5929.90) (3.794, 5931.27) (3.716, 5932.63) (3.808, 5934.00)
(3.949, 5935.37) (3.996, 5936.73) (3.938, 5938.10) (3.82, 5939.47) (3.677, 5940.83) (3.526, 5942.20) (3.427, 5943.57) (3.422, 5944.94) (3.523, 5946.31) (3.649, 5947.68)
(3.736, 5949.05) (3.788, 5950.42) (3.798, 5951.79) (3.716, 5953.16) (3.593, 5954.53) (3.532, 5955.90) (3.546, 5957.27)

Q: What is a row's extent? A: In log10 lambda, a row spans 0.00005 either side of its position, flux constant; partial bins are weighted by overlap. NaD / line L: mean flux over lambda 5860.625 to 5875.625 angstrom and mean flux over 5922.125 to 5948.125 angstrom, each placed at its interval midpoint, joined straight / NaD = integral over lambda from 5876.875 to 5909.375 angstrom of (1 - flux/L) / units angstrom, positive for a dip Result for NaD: 0.5 angstrom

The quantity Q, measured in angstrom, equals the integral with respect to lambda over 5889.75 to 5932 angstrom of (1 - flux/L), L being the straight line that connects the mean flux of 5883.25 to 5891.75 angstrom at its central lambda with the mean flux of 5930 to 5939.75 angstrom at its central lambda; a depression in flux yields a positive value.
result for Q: 1.62 angstrom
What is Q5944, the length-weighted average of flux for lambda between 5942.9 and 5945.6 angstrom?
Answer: 3.42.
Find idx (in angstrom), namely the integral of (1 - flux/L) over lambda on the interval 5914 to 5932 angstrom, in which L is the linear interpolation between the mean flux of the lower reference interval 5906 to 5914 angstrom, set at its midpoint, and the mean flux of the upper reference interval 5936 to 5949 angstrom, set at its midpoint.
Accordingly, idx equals 0.4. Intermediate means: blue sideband 3.7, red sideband 3.67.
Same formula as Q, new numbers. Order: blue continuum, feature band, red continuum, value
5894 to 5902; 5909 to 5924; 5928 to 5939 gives 1.30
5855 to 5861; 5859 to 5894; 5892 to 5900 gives -2.24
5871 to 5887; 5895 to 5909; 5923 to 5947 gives 0.62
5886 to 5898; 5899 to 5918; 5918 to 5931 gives -1.93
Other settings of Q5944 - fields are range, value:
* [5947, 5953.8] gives 3.74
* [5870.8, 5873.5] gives 4.15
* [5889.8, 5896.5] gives 3.06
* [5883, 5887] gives 4.25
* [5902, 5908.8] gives 4.12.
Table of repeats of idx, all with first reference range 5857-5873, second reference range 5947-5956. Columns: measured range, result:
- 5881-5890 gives -0.33 angstrom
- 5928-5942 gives -0.46 angstrom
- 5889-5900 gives 1.56 angstrom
